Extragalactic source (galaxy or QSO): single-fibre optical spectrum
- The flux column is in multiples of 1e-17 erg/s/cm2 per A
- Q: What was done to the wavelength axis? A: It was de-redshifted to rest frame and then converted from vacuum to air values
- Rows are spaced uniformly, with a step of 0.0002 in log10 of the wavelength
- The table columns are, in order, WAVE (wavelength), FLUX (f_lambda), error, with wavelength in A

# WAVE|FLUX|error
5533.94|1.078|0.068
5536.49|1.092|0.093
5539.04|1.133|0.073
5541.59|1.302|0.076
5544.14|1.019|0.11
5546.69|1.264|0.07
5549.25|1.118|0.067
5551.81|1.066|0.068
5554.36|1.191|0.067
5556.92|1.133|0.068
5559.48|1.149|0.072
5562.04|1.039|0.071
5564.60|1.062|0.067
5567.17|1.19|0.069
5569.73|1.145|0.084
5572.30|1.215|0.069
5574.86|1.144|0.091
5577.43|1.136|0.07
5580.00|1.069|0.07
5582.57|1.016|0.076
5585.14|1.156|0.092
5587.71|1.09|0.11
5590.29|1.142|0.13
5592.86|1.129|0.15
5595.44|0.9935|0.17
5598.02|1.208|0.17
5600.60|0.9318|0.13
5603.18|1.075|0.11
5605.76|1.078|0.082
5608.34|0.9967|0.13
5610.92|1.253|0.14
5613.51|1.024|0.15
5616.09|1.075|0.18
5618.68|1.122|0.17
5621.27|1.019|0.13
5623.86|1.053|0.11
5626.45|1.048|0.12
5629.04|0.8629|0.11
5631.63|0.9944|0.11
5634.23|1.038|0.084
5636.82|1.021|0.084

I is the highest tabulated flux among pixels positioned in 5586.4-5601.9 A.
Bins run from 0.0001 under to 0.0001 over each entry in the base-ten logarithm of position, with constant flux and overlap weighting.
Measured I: 1.208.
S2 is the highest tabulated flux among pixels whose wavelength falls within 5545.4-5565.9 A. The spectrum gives 1.264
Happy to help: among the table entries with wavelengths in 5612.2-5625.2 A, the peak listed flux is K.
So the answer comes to 1.122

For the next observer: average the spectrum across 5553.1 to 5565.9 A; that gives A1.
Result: 1.11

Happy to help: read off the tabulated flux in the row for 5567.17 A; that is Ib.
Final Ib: 1.19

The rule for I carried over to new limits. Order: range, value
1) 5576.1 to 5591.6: 1.156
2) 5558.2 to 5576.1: 1.215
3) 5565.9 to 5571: 1.19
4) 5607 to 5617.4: 1.253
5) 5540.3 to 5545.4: 1.302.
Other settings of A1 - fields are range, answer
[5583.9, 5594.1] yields 1.13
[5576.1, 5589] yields 1.09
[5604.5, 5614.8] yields 1.09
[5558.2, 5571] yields 1.12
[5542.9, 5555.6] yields 1.13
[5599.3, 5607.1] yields 1.03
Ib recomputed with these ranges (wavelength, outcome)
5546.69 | 1.264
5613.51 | 1.024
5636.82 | 1.021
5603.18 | 1.075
